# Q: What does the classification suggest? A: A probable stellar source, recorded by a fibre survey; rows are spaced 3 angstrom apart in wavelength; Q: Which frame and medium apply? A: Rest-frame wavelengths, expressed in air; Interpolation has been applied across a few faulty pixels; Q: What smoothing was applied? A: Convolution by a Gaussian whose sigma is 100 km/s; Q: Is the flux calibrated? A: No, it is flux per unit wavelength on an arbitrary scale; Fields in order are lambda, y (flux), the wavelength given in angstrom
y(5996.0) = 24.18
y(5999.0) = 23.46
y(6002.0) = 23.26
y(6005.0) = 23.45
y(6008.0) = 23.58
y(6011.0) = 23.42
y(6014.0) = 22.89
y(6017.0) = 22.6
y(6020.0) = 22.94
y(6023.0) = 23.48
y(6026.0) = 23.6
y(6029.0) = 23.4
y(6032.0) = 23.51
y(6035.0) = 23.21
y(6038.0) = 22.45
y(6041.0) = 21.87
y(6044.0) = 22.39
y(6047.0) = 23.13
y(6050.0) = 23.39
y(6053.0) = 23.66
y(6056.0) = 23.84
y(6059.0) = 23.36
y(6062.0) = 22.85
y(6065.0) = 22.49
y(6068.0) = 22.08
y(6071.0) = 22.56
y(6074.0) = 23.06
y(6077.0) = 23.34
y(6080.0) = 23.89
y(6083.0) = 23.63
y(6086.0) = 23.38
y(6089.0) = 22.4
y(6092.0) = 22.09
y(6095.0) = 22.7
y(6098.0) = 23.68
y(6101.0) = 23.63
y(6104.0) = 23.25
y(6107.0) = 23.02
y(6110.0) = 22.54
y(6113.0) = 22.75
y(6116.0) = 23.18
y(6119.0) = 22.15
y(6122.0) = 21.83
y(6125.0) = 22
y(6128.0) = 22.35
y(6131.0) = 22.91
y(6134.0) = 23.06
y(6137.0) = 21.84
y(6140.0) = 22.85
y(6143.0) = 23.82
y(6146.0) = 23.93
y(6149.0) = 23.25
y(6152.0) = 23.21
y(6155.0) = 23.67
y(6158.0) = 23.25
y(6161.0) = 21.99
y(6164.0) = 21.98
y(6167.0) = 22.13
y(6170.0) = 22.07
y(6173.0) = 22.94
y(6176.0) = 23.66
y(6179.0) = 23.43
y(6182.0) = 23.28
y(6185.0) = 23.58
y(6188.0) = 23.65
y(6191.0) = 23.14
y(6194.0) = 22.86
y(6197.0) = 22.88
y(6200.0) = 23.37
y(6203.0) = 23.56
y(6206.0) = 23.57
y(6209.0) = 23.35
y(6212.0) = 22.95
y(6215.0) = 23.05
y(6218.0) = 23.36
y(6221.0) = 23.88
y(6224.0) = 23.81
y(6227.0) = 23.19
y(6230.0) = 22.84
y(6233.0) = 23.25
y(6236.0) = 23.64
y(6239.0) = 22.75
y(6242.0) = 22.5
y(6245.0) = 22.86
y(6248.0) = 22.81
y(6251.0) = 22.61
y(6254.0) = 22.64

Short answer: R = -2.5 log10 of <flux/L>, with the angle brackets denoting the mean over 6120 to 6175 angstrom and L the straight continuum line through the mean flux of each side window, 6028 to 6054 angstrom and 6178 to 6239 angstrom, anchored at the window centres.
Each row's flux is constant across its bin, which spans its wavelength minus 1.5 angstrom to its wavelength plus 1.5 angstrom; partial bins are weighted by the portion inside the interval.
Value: 0.02 mag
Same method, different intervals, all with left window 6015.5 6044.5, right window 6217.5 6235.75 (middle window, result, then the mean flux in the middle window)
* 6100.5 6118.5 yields 0.01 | 23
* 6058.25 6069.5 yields 0.02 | 22.7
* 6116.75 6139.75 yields 0.04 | 22.4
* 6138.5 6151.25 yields -0.01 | 23.4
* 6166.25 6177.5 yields 0.03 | 22.7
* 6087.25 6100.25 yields 0.02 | 22.8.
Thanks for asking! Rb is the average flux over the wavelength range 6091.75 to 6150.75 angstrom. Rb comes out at 22.9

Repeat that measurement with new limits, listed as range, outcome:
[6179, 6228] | 23.3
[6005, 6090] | 23.1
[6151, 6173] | 22.6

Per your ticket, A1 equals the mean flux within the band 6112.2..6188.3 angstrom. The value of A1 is 22.9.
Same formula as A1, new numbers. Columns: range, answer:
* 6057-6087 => 23.1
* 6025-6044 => 22.9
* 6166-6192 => 23.1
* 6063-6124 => 22.9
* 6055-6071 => 22.9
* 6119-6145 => 22.6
